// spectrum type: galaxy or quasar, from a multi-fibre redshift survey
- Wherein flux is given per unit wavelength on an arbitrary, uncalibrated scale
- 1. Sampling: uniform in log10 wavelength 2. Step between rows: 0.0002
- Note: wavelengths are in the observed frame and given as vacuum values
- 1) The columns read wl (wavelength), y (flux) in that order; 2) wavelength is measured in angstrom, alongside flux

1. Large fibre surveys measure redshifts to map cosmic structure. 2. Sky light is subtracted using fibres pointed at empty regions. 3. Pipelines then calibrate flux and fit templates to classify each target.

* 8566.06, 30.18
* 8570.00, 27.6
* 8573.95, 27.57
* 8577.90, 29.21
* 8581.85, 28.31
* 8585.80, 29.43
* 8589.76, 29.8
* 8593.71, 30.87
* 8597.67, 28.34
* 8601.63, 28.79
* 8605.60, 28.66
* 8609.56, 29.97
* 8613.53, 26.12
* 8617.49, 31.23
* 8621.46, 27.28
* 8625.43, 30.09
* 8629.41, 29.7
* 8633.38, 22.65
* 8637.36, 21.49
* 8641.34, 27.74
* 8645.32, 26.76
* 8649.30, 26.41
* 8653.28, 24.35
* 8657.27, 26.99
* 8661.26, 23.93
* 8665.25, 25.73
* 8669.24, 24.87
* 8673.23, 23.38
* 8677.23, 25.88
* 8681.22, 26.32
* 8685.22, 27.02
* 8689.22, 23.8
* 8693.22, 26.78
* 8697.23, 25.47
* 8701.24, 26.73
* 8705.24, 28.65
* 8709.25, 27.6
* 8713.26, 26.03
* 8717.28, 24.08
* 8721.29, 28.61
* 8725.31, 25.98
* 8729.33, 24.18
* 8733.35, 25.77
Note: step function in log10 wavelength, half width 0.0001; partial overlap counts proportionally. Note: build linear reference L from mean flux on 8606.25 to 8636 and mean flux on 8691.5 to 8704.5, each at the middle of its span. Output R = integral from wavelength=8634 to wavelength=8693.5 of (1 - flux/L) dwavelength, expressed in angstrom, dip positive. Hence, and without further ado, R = 4.1 angstrom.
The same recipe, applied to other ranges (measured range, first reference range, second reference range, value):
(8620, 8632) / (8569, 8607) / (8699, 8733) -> -0.26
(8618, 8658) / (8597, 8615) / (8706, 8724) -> 2.04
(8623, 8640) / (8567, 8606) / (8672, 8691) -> 0.73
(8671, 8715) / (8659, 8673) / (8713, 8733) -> -1.65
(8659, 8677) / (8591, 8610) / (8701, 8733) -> 1.94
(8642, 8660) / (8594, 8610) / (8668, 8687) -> 0.40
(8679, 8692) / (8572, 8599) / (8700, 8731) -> 0.64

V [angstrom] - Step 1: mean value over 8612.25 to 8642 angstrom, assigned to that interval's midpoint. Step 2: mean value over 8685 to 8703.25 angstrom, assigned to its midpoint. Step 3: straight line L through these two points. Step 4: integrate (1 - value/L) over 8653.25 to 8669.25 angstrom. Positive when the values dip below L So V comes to 0.7 angstrom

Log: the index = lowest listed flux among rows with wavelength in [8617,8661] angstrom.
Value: 21.49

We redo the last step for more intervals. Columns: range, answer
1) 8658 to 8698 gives 23.38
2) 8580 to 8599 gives 28.31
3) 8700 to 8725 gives 24.08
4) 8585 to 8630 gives 26.12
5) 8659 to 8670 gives 23.93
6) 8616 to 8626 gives 27.28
